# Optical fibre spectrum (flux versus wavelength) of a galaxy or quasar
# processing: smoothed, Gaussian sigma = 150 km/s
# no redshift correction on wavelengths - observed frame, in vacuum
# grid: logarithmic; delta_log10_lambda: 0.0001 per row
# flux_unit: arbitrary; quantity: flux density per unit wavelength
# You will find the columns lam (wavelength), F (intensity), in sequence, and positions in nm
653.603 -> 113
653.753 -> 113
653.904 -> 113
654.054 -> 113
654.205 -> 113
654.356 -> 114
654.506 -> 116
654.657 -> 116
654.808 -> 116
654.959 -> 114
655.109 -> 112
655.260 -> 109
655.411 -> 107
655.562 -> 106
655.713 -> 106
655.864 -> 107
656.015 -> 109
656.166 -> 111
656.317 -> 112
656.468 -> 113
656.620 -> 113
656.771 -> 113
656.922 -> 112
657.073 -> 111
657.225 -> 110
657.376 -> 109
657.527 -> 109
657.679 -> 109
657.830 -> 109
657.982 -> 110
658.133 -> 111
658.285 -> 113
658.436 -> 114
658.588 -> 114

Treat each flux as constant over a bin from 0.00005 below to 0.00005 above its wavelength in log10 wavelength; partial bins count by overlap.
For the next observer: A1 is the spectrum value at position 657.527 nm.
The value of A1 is 109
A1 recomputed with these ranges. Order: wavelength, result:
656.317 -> 112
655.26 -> 109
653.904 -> 113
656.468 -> 113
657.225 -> 110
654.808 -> 116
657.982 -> 110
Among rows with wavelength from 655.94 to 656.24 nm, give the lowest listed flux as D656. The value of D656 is 109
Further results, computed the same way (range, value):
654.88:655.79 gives 106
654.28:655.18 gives 112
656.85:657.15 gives 111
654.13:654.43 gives 113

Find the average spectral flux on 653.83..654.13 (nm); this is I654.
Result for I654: 113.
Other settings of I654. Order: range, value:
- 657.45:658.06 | 109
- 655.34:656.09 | 107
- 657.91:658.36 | 111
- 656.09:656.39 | 112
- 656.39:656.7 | 113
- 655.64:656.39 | 109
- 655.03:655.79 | 108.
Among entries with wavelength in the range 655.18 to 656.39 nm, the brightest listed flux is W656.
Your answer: 112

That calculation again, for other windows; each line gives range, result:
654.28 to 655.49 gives 116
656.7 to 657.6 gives 113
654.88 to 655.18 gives 114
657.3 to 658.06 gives 110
